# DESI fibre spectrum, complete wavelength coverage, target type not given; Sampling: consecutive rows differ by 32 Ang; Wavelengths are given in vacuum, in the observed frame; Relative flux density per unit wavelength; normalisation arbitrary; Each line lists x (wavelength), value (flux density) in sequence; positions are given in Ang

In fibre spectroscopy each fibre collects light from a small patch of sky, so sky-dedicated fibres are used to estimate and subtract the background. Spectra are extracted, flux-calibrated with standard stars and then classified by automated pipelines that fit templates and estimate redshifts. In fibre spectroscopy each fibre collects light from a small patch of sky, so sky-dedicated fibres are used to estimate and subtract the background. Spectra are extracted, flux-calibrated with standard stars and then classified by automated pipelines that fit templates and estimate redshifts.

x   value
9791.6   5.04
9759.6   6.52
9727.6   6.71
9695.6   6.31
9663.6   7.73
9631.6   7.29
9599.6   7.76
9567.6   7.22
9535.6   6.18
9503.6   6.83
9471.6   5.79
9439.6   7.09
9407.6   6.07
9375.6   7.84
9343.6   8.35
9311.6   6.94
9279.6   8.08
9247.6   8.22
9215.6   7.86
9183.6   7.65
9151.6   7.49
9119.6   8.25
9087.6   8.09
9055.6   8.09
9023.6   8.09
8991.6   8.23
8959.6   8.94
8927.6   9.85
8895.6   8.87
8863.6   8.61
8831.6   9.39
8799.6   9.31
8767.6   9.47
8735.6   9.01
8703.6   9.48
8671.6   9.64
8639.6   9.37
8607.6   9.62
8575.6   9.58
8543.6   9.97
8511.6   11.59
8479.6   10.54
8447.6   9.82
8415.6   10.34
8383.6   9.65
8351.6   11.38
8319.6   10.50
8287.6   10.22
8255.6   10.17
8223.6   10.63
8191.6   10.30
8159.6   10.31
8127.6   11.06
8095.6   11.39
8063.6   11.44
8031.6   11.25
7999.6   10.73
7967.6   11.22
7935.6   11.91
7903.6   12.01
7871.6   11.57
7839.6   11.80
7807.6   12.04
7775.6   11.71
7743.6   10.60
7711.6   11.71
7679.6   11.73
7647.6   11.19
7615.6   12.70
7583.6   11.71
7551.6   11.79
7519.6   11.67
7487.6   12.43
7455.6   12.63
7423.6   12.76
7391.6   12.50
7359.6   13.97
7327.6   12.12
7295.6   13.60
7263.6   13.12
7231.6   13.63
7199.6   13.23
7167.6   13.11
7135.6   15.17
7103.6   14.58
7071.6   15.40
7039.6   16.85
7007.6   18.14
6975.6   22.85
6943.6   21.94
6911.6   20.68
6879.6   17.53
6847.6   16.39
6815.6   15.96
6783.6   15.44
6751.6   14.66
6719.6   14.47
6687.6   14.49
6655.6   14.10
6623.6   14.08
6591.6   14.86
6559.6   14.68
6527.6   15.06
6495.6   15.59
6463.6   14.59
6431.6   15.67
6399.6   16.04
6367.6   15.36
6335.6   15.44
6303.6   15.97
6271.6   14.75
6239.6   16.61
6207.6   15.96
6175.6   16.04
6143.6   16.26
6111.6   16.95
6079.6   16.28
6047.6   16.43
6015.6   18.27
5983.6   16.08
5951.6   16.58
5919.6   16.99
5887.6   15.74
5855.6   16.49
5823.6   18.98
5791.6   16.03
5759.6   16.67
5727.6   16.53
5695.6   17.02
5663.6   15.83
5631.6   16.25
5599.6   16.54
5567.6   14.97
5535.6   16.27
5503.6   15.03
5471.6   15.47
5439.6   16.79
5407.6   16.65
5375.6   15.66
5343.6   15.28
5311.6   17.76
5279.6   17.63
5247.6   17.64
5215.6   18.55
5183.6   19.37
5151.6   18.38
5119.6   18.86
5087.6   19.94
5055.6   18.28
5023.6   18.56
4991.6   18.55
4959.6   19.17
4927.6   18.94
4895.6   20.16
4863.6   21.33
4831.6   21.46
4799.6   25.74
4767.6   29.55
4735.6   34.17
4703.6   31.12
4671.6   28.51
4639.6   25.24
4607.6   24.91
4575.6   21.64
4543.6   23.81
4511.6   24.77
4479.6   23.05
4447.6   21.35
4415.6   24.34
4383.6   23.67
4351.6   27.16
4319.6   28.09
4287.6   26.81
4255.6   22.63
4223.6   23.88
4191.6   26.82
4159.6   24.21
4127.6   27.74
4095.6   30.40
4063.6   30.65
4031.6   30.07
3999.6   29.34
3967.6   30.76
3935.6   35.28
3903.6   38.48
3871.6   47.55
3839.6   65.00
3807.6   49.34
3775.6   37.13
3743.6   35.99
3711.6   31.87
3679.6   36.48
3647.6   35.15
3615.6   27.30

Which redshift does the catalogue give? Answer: 1.48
